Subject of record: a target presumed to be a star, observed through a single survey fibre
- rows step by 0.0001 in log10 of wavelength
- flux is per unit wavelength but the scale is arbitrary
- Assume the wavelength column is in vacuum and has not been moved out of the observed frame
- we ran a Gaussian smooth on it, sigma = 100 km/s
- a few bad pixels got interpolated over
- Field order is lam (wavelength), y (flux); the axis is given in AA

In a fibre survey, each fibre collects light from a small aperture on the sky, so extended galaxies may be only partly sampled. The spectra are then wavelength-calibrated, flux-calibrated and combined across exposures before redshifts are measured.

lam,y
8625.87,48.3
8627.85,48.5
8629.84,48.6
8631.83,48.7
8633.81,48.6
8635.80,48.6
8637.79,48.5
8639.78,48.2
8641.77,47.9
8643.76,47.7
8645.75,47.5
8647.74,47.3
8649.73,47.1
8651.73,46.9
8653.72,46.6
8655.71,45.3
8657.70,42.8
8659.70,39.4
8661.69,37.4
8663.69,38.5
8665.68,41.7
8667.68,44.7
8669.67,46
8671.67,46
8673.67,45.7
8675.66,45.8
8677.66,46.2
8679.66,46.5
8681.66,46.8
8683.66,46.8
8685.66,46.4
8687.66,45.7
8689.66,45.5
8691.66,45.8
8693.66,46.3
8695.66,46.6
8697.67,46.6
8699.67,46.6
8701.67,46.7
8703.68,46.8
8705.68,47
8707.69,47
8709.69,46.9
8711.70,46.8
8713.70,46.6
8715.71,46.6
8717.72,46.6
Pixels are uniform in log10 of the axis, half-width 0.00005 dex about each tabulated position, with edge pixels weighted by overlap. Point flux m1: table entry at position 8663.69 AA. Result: 38.5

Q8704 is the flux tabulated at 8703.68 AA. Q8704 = 46.8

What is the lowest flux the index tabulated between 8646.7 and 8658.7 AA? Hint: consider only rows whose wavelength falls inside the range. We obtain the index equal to 42.8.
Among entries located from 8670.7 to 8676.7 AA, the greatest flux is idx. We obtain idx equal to 46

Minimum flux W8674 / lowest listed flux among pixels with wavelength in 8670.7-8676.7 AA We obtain 45.7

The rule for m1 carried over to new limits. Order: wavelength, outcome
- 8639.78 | 48.2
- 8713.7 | 46.6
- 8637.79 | 48.5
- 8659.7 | 39.4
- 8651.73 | 46.9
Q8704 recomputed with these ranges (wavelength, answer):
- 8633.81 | 48.6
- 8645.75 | 47.5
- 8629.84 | 48.6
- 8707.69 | 47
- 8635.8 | 48.6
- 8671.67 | 46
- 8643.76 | 47.7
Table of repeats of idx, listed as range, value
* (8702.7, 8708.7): 47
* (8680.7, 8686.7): 46.8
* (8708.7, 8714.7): 46.9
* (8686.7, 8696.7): 46.6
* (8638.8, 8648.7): 48.2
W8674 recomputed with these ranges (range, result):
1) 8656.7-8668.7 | 37.4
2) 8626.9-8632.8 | 48.5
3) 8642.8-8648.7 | 47.3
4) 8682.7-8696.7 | 45.5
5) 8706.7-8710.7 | 46.9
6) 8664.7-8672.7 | 41.7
